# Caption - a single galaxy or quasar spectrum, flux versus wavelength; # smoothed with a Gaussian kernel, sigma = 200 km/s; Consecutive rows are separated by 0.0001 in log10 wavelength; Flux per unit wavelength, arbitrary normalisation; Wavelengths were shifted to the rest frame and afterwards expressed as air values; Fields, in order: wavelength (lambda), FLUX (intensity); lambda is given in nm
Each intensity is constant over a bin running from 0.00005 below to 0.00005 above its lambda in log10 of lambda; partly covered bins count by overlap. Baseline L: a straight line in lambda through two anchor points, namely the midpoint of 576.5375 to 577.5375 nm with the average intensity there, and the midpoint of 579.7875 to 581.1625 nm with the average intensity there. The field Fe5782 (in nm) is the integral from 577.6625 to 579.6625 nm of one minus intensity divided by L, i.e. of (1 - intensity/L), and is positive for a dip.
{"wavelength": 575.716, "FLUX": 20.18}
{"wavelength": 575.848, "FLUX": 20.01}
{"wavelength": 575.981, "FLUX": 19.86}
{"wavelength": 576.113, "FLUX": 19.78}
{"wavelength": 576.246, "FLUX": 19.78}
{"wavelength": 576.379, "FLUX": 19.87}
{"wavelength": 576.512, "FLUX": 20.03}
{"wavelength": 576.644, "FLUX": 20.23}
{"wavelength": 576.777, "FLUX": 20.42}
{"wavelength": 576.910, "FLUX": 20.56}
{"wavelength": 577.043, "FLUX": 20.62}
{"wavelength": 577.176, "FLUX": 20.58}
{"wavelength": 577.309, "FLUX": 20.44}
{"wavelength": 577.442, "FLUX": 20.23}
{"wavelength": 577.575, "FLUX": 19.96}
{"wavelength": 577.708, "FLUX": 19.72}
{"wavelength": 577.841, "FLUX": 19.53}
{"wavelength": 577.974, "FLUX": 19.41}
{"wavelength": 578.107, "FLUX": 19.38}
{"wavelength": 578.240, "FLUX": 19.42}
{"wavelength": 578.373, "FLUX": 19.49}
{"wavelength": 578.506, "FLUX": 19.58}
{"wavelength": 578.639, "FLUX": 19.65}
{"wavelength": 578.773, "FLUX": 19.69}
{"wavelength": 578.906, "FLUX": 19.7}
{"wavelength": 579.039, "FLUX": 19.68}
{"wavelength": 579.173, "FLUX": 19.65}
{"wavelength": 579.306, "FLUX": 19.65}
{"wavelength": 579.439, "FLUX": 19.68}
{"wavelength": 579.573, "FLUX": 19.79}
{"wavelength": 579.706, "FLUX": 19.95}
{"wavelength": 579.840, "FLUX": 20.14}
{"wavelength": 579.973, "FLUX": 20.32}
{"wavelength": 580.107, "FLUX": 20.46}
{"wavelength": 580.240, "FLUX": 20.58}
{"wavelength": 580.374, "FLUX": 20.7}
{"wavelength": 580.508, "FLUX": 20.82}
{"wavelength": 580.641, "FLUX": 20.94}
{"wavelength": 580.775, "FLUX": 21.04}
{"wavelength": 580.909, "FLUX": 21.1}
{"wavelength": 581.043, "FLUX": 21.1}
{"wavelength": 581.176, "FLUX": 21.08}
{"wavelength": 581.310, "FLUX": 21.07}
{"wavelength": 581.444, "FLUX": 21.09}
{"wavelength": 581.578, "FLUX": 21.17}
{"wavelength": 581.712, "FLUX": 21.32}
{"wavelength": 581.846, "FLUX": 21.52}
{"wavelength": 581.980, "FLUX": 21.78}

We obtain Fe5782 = 0.09 nm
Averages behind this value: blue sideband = 20.4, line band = 19.6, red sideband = 20.8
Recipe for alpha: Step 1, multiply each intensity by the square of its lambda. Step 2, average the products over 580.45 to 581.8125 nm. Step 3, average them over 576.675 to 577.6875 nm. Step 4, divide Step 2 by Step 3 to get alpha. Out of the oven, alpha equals 1.1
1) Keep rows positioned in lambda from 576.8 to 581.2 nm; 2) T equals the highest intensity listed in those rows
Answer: 21.1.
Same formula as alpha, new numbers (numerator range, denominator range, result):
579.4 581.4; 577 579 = 1.05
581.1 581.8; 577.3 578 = 1.08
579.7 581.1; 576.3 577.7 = 1.03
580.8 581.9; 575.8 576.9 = 1.08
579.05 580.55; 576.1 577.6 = 1.01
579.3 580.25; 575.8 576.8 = 1.02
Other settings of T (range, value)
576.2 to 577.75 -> 20.62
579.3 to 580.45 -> 20.7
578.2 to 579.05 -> 19.7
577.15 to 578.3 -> 20.58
